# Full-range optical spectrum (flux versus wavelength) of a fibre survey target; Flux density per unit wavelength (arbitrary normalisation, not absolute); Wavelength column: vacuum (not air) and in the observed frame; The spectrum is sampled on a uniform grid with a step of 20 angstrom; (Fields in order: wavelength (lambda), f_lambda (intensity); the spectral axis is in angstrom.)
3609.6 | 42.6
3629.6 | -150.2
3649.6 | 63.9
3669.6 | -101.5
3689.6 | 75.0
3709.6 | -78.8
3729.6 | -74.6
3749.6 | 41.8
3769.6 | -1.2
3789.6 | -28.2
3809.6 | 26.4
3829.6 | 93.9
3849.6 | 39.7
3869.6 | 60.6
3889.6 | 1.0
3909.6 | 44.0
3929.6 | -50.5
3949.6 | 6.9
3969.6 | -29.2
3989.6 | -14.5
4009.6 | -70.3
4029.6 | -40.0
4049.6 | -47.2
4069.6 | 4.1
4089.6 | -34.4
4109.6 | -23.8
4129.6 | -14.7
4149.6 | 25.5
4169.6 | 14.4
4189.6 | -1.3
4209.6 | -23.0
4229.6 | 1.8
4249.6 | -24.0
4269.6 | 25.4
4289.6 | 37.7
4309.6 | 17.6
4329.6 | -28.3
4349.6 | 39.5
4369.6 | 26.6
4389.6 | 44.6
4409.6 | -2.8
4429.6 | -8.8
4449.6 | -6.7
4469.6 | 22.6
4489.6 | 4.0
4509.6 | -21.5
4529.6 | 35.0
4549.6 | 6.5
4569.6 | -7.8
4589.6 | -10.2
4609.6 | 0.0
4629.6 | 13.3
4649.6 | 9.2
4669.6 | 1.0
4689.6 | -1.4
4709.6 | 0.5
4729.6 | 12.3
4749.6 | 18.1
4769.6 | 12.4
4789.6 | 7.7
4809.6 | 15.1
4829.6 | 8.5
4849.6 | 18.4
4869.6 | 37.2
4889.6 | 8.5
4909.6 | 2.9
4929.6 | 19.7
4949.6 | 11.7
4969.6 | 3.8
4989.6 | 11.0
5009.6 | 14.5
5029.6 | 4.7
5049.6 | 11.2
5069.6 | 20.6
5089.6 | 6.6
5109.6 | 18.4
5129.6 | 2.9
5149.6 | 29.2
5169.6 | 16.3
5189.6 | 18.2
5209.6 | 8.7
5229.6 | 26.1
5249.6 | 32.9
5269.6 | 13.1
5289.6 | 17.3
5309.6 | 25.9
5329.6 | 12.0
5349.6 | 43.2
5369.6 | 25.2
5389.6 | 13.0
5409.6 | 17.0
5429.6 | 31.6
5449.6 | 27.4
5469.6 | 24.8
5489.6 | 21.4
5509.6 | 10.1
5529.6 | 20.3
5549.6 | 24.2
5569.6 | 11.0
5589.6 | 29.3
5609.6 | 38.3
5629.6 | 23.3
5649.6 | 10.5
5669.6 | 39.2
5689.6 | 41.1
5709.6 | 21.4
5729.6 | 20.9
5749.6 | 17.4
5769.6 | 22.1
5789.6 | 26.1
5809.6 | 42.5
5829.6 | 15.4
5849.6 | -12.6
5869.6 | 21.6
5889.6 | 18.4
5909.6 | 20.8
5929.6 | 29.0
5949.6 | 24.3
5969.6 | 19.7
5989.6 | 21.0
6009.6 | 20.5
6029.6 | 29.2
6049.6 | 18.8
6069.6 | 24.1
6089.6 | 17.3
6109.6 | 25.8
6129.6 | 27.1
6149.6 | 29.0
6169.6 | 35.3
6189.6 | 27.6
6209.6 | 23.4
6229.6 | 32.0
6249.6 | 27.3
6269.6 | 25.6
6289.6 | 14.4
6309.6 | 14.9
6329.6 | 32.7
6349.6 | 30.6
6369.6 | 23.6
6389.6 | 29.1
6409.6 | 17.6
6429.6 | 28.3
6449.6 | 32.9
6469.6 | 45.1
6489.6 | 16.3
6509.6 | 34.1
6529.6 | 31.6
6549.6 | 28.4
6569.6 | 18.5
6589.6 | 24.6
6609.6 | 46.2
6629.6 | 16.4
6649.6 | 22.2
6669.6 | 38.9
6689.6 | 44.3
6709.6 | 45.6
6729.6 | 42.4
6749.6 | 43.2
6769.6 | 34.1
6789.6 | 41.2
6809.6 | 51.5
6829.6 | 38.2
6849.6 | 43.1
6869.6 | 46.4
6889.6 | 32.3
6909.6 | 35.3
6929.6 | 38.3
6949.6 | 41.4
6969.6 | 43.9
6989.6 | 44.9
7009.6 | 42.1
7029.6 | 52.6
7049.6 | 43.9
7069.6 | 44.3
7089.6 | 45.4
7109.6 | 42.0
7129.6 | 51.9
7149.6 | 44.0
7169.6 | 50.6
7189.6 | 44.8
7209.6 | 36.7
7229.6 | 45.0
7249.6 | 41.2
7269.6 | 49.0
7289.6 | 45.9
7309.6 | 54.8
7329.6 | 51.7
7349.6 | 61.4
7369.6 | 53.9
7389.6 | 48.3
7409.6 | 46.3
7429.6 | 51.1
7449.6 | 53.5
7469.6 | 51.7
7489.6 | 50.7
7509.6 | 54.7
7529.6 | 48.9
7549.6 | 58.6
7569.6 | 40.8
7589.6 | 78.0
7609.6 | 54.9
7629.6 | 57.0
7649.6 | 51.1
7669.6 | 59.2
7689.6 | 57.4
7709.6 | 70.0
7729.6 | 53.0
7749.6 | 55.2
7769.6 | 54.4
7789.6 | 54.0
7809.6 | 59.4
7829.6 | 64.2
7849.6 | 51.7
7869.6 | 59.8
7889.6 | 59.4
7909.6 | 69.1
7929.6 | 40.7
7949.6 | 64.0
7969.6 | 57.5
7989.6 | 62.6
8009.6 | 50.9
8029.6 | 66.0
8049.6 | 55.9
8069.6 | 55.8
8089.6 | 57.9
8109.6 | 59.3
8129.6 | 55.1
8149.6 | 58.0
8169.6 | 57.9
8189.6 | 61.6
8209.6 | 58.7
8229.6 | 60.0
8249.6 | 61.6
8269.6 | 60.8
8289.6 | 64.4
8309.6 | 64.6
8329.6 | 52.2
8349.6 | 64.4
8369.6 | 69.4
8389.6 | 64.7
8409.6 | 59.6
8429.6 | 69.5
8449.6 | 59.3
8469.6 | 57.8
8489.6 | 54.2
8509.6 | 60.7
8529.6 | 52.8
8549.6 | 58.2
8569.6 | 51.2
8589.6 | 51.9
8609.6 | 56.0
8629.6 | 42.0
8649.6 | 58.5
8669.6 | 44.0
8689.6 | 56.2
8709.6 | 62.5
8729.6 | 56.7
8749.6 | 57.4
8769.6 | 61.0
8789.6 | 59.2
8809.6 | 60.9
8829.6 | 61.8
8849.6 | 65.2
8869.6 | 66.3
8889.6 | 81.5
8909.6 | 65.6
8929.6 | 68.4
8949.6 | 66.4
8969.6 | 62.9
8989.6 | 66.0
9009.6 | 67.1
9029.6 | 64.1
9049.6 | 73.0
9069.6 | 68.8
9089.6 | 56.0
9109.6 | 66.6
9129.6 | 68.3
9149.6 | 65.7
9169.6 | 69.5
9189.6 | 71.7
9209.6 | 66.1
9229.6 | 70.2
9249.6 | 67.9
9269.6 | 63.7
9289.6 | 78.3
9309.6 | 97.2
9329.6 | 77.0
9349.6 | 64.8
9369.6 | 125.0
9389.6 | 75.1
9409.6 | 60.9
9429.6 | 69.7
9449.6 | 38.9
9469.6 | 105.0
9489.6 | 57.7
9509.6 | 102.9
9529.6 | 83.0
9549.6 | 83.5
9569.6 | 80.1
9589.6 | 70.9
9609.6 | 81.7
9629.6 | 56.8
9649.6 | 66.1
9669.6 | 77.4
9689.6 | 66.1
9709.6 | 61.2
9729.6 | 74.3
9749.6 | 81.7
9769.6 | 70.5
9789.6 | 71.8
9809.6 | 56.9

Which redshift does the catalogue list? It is 0.672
